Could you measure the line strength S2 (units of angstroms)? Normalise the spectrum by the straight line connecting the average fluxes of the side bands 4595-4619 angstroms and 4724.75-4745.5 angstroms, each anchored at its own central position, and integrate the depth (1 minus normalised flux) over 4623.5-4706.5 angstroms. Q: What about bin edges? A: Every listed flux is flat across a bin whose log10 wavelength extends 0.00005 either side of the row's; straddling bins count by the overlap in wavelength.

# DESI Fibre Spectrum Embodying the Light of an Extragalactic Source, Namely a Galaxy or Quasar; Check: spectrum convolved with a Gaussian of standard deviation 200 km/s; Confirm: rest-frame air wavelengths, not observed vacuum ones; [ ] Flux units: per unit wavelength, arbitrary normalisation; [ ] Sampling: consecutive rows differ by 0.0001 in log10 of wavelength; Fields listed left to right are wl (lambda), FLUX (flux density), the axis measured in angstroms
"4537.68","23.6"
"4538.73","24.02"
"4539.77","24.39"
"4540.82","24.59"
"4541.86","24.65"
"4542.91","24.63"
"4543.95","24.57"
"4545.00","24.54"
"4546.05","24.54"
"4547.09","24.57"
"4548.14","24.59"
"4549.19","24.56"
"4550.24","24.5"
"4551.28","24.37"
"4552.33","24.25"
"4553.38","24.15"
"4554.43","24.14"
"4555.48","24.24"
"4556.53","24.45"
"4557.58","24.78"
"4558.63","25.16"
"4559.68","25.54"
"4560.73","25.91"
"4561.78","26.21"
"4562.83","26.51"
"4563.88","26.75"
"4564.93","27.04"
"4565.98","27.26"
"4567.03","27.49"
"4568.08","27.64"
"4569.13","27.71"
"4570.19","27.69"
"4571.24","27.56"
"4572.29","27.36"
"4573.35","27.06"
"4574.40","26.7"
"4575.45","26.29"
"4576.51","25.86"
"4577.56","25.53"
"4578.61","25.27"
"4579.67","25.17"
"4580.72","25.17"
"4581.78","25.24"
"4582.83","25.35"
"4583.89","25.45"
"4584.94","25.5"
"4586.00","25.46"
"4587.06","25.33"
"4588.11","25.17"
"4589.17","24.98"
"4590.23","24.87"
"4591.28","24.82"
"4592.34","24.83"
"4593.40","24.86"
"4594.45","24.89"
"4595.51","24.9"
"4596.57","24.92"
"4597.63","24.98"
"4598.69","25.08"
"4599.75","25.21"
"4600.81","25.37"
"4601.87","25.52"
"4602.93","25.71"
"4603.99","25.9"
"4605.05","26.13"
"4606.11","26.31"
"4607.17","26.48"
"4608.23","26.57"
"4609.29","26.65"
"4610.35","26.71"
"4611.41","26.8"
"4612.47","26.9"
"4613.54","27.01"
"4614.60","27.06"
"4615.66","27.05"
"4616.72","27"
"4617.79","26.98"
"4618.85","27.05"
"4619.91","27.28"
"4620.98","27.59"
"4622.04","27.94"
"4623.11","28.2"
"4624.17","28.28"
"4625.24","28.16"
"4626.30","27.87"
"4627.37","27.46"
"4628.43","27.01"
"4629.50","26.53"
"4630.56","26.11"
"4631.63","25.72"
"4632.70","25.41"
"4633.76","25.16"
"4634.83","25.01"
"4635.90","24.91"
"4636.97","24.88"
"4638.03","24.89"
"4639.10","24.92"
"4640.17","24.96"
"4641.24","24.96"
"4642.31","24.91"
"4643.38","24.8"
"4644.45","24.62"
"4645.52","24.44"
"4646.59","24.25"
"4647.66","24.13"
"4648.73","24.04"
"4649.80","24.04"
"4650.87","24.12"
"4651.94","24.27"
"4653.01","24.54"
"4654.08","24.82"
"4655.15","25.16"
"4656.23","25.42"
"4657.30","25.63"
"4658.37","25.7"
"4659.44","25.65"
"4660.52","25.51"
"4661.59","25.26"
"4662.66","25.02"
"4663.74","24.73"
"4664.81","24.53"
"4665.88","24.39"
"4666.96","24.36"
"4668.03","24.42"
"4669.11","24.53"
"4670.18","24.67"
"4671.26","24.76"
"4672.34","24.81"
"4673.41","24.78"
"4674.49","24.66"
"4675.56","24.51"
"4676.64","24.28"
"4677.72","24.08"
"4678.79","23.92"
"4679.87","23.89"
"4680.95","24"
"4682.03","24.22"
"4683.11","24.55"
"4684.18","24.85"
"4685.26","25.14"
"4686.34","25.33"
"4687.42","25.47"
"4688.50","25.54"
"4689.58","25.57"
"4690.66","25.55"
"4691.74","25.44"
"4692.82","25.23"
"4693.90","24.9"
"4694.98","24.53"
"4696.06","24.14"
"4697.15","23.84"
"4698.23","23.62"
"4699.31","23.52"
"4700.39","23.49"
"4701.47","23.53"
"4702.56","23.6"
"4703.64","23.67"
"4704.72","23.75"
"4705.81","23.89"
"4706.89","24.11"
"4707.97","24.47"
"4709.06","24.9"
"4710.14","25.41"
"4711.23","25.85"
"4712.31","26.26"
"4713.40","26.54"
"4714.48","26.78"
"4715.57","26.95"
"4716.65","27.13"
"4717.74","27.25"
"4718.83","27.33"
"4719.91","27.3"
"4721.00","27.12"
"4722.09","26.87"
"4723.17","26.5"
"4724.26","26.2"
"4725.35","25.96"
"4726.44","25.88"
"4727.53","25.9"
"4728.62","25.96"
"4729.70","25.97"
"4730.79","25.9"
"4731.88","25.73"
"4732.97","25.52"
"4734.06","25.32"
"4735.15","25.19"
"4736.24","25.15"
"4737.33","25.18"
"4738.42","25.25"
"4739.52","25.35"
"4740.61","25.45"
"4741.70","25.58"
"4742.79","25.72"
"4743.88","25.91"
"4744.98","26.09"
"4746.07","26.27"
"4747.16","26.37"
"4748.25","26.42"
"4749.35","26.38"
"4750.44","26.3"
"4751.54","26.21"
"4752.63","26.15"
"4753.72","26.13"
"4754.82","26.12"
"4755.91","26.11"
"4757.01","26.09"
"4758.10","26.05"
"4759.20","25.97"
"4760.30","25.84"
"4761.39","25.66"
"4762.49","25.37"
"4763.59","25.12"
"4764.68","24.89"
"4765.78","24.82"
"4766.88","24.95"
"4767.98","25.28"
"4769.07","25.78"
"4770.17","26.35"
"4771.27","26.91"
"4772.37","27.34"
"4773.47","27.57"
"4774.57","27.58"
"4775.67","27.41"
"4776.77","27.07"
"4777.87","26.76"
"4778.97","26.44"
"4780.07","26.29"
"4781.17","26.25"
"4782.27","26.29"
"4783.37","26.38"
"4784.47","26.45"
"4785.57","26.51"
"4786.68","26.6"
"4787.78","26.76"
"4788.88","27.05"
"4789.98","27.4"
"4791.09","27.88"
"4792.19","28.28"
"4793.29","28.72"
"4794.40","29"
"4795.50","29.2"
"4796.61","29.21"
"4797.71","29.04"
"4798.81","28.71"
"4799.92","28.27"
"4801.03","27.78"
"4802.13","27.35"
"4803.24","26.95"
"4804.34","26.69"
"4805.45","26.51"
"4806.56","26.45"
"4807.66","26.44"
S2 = 3.3 angstroms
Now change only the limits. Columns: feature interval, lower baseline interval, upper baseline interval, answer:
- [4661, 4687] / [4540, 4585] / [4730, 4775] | 1.2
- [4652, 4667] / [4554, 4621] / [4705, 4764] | 0.5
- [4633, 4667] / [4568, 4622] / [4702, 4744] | 1.4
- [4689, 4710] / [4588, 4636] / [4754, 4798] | 1.7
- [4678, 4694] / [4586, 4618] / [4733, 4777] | 0.6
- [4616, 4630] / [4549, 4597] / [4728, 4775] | -1.0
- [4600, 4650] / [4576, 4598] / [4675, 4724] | -1.9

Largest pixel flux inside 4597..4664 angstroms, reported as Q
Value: 28.28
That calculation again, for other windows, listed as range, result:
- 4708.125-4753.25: 27.33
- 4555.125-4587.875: 27.71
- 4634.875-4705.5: 25.7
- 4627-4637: 27.46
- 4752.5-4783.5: 27.58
